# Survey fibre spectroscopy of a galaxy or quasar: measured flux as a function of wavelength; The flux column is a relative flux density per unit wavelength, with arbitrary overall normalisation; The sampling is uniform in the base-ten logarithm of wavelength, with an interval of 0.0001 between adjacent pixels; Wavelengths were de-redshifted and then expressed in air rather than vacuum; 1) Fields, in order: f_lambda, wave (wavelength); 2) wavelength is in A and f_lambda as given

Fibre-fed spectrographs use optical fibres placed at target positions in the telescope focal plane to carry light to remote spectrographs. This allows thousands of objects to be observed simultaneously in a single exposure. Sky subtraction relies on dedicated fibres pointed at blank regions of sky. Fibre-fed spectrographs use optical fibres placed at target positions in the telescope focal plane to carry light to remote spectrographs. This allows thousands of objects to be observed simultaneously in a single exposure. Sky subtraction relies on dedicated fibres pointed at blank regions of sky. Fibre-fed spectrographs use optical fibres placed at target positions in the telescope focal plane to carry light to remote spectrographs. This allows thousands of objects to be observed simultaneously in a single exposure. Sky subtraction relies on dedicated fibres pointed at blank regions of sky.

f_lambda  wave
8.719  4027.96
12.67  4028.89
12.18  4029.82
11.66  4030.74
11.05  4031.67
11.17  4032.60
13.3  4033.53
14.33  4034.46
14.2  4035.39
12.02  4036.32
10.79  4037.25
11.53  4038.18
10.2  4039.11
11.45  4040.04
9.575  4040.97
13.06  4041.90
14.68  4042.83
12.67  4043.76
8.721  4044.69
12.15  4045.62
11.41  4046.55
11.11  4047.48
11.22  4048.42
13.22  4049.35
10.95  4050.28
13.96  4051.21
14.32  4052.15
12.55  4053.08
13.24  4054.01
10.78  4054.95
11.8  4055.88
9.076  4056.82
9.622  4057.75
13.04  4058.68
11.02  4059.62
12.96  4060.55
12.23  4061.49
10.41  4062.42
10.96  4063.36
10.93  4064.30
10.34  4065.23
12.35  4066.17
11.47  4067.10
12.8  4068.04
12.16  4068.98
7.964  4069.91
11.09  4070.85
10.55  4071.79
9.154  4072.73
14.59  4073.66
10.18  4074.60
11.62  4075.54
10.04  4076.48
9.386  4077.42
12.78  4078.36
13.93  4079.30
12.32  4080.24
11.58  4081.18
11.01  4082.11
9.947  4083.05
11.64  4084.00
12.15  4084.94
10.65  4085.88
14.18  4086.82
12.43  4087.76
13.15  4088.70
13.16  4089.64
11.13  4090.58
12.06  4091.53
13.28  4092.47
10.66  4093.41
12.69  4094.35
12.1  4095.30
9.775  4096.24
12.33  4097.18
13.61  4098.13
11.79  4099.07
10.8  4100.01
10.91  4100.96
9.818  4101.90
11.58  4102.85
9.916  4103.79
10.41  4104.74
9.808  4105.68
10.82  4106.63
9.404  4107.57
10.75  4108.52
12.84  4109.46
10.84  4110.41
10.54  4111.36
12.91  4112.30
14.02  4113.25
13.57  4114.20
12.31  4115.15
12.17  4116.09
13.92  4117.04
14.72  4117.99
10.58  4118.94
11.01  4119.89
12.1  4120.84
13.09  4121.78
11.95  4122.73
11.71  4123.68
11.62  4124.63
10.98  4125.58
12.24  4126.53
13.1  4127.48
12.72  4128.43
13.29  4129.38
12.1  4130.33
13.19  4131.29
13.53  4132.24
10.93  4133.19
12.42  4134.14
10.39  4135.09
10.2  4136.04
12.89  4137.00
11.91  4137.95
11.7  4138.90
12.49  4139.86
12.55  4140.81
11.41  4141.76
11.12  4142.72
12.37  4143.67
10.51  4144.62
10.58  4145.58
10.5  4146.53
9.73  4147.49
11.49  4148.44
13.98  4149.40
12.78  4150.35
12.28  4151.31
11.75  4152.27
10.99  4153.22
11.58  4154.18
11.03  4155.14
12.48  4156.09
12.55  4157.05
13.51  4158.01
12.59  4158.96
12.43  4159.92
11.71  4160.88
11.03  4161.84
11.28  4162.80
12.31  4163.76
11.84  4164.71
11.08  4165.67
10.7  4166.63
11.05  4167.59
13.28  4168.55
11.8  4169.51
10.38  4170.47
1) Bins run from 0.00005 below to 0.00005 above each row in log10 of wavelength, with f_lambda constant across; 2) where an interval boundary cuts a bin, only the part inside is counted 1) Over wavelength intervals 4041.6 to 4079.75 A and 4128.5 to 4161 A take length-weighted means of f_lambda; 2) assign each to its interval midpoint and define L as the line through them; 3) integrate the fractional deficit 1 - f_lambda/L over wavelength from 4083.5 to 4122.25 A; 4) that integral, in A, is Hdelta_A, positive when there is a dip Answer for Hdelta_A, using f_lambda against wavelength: -0.25 A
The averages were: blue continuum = 11.6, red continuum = 11.9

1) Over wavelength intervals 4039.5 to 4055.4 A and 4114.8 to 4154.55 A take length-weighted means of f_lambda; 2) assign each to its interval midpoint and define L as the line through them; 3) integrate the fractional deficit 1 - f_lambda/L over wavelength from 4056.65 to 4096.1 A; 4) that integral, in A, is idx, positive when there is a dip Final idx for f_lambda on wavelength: 1.6 A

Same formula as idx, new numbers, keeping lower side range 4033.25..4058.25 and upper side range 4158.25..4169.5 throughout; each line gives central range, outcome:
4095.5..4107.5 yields 0.9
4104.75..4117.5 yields 0.1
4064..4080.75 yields 0.8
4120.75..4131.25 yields -0.4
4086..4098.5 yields -0.4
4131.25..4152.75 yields 0.1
